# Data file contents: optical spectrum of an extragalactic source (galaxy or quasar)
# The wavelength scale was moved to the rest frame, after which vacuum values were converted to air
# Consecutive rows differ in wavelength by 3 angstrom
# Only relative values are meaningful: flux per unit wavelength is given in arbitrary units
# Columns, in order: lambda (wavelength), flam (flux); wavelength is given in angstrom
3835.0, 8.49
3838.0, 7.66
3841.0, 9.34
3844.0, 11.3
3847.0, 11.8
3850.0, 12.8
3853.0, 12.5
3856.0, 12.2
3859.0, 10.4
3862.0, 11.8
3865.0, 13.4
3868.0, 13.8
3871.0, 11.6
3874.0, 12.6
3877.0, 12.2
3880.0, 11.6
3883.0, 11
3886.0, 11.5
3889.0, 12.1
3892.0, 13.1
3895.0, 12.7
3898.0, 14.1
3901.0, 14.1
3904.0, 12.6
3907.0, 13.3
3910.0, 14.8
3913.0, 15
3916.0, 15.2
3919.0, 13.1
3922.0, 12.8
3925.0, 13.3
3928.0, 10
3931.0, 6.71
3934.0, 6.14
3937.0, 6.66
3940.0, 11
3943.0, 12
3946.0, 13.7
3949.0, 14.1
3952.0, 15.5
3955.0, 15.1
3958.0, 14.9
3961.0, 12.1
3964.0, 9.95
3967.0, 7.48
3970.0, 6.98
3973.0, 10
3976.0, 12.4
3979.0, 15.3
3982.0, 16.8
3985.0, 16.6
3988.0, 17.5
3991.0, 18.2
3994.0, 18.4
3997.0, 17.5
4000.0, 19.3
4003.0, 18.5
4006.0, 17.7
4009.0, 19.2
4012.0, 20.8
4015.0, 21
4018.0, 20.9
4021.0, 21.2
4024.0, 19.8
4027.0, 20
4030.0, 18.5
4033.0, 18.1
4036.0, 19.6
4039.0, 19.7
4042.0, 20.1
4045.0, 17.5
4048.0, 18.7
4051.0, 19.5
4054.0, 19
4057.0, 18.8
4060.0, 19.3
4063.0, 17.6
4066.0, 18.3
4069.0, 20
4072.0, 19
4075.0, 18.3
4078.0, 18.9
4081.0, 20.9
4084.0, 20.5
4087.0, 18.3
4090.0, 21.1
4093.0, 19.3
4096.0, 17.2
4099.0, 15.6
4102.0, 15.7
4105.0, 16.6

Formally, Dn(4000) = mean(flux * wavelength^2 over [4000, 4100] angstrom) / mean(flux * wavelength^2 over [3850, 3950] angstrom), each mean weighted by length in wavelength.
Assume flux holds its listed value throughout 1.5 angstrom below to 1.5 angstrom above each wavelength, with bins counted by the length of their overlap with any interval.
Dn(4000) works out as 1.7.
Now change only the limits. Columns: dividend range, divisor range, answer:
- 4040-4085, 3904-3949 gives 1.73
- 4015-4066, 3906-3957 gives 1.66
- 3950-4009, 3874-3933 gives 1.23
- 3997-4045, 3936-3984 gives 1.64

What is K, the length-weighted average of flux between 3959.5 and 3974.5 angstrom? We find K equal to 9.3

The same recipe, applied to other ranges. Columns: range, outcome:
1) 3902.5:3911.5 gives 13.6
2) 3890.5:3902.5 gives 13.5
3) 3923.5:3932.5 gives 10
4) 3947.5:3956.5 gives 14.9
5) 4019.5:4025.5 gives 20.5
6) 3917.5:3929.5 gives 12.3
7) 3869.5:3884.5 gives 11.8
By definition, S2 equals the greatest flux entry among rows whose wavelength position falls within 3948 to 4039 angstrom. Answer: 21.2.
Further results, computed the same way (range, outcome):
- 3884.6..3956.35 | 15.5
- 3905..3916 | 15.2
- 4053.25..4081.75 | 20.9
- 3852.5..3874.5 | 13.8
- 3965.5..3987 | 16.8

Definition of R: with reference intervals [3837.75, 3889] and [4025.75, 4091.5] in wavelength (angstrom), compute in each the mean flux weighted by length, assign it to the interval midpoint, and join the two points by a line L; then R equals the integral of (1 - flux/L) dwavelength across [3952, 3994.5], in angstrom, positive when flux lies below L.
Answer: 6.2 angstrom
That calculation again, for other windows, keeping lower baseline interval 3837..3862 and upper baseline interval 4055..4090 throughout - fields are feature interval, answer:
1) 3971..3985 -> 1.8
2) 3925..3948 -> 7.2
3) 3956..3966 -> 1.9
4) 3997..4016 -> -2.8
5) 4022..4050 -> -2.1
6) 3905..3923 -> -0.8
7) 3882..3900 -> 0.2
